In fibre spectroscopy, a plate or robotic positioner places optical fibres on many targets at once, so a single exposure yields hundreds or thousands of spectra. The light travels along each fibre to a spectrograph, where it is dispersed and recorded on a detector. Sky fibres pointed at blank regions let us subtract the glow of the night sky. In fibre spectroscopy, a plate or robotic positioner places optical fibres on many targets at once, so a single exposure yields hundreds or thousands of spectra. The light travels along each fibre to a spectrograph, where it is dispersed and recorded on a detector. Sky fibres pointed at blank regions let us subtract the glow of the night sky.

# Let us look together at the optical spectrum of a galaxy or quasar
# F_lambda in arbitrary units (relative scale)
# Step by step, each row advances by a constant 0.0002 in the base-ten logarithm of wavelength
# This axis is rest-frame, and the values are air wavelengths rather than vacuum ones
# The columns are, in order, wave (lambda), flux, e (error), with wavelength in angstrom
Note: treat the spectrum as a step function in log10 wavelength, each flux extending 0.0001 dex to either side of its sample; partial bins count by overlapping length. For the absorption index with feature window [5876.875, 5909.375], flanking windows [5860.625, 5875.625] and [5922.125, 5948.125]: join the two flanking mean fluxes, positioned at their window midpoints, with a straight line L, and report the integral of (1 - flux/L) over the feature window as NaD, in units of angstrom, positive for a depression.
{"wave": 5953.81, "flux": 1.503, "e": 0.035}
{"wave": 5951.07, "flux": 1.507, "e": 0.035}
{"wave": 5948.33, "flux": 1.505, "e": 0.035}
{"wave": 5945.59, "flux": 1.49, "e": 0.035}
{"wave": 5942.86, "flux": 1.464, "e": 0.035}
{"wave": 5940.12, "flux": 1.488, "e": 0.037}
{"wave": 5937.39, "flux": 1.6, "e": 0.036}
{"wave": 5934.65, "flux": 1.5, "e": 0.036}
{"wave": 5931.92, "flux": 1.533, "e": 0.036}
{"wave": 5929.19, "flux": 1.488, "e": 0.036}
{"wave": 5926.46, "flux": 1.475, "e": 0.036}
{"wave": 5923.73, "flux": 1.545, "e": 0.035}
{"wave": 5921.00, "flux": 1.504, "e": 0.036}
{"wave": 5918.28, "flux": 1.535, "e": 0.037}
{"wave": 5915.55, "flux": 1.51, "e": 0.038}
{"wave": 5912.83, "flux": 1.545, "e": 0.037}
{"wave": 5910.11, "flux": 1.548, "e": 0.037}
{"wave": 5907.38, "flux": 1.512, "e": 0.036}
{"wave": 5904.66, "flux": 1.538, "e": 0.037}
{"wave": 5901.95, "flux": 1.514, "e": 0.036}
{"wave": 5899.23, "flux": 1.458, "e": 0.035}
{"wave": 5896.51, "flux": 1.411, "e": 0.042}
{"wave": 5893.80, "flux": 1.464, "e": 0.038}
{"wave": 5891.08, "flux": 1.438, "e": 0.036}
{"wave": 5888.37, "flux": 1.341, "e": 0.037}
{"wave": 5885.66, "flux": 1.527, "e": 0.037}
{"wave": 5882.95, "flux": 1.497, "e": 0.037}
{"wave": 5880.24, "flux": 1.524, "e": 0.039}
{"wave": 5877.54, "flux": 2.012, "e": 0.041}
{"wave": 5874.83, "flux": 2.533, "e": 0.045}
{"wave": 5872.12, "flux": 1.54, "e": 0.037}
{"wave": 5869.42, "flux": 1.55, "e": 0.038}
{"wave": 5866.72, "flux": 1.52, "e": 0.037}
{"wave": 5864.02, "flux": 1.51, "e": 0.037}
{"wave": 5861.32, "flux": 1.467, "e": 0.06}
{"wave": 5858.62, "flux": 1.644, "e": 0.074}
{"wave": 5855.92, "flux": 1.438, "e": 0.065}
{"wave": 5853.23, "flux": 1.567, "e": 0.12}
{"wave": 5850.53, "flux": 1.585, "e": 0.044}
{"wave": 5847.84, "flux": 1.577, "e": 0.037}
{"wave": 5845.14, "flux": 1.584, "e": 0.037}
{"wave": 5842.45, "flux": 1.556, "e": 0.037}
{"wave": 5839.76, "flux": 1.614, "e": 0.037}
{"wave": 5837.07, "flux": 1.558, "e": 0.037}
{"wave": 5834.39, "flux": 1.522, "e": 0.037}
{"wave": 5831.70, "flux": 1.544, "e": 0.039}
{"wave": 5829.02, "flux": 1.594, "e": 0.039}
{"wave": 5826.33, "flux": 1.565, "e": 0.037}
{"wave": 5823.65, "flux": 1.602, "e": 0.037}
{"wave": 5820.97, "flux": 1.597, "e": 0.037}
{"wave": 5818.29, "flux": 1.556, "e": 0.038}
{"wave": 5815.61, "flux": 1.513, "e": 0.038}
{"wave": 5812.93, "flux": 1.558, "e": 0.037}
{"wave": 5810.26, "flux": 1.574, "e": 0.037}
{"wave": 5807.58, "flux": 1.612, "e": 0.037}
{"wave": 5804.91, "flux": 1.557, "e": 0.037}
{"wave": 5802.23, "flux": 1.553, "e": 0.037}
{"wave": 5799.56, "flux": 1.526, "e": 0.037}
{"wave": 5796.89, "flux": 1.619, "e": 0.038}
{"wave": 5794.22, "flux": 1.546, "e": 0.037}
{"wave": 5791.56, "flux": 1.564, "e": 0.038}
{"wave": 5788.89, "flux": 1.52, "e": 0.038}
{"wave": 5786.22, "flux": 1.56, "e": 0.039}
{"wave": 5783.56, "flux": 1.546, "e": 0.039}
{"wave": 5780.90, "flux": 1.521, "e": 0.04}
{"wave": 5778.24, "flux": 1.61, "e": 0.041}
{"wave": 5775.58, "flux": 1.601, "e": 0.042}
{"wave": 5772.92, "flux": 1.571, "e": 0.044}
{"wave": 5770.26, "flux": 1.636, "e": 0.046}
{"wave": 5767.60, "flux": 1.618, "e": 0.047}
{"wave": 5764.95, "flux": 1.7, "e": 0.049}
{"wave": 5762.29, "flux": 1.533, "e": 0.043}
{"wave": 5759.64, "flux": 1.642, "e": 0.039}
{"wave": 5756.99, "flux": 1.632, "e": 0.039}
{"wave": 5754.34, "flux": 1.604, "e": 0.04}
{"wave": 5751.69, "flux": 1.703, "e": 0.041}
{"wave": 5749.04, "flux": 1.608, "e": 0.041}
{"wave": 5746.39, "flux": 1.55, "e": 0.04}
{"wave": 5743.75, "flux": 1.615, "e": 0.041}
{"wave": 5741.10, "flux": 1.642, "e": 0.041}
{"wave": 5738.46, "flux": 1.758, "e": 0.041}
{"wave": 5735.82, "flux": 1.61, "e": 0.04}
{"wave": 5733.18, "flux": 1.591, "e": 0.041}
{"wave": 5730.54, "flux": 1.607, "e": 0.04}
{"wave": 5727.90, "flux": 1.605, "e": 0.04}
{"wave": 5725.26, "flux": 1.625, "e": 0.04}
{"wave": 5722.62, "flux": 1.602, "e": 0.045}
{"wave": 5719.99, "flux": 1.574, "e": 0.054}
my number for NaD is 2.0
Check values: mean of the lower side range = 1.67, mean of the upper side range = 1.51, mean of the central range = 1.51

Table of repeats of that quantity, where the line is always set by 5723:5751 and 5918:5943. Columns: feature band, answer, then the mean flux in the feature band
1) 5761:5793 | 0.36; 1.58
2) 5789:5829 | 0.38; 1.57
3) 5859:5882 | -2.28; 1.7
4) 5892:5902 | 0.52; 1.45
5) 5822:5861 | -0.04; 1.57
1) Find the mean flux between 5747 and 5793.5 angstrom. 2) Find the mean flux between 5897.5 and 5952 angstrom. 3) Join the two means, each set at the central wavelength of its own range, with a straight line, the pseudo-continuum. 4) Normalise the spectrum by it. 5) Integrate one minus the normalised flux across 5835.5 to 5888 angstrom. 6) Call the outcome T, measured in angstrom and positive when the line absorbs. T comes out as -2.3 angstrom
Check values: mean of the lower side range 1.6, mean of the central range 1.62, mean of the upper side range 1.51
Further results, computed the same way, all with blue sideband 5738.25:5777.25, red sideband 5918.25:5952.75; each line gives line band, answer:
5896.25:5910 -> 0.3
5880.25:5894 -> 0.7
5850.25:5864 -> 0.2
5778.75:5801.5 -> 0.7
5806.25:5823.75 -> 0.2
